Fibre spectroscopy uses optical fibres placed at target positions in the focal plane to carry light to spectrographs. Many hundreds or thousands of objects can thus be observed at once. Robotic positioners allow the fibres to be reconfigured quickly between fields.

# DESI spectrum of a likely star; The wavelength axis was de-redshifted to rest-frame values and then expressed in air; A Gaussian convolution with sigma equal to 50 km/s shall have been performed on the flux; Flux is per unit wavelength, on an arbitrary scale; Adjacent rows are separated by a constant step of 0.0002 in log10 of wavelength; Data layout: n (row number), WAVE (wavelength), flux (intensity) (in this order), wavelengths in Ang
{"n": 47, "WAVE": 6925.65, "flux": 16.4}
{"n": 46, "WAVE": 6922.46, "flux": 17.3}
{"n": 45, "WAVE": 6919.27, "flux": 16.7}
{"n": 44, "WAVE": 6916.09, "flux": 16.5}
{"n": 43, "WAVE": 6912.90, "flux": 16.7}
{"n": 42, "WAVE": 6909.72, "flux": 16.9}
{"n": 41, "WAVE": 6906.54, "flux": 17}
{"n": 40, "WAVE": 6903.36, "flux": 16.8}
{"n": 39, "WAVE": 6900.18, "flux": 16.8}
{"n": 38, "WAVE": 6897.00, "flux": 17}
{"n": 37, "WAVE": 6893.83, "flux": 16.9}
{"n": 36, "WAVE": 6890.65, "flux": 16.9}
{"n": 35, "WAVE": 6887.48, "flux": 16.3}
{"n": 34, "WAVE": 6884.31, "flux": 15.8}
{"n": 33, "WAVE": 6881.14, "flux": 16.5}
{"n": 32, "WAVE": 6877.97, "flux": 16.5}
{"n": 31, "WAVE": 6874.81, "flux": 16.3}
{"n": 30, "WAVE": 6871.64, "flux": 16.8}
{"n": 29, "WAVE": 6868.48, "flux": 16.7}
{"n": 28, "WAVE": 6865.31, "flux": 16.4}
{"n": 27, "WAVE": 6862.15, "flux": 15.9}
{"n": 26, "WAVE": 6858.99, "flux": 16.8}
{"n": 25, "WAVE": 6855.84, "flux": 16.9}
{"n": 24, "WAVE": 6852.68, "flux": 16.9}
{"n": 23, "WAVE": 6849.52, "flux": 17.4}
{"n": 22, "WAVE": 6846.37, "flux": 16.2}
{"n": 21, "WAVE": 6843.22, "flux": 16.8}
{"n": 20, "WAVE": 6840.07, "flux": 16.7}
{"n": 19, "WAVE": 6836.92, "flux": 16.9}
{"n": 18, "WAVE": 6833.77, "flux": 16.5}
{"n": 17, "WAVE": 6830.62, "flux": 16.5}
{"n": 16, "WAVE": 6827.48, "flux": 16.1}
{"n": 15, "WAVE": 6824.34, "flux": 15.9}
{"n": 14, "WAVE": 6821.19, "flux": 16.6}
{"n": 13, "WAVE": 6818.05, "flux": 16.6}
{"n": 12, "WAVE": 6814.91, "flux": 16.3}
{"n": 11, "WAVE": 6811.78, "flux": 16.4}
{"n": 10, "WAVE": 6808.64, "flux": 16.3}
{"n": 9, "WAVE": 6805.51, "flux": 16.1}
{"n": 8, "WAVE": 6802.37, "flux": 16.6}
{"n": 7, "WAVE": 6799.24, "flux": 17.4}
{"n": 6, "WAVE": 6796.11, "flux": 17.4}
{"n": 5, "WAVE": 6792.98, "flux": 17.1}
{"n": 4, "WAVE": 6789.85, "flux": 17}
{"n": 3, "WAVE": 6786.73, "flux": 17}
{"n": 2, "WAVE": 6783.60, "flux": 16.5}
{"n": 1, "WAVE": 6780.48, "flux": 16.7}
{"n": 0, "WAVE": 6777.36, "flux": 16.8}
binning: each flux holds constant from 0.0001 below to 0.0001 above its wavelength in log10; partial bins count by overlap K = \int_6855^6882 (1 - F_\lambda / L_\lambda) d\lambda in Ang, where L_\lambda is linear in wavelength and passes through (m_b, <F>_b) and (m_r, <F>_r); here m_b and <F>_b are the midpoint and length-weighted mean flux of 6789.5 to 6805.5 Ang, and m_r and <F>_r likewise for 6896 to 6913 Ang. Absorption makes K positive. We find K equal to 0.6 Ang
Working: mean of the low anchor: 17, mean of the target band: 16.5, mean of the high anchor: 16.9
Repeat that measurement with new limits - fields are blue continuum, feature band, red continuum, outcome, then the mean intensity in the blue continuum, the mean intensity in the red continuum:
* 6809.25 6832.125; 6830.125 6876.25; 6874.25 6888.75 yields -0.96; 16.3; 16.3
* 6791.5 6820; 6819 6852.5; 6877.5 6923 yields 0.23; 16.7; 16.7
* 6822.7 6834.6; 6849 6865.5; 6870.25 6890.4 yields -0.38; 16.2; 16.4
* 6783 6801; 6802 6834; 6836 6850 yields 1.10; 17.1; 16.8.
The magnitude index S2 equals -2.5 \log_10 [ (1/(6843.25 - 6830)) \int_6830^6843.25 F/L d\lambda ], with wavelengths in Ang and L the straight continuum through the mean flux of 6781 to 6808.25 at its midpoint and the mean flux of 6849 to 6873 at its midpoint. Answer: 0.005 mag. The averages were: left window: 16.9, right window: 16.7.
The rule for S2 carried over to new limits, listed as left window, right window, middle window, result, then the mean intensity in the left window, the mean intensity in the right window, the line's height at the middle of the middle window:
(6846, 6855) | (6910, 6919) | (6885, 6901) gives 0.002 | 16.9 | 16.7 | 16.7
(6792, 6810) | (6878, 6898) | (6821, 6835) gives 0.029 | 16.8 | 16.5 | 16.7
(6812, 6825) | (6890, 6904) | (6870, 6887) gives 0.025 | 16.4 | 16.9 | 16.8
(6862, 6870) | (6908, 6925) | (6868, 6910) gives -0.005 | 16.4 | 16.8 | 16.6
